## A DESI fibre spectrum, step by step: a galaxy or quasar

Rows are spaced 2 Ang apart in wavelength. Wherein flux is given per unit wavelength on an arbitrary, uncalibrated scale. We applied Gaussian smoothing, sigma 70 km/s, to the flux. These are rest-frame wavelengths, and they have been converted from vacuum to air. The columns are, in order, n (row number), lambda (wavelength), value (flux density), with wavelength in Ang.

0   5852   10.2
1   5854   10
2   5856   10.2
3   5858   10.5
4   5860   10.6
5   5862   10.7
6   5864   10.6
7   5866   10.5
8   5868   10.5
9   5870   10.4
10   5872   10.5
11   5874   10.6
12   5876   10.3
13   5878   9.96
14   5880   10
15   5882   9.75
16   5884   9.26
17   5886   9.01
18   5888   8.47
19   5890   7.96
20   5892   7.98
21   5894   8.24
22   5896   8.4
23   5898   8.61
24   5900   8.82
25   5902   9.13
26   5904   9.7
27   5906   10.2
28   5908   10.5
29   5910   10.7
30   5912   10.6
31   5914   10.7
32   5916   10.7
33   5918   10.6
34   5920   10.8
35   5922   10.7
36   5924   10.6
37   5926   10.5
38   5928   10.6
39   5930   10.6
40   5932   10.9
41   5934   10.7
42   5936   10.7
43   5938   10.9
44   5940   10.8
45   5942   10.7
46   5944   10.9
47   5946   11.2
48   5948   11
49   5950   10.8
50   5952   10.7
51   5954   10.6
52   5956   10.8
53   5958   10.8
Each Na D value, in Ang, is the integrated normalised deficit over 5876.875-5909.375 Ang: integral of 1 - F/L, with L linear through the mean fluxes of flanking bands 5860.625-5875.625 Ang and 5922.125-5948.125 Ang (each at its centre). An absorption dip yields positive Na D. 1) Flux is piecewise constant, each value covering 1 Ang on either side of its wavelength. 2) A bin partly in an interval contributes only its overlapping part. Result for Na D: 4.5 Ang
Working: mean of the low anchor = 10.5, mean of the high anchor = 10.8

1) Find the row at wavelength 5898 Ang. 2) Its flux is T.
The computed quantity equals 8.61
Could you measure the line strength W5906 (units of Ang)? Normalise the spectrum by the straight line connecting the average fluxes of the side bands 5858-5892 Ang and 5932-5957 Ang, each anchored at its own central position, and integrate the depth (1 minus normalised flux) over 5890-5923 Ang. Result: 2.0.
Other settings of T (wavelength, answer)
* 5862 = 10.7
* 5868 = 10.5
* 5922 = 10.7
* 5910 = 10.7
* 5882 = 9.75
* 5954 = 10.6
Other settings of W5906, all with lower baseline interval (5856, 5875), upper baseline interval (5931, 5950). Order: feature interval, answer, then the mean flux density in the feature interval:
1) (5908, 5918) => 0.08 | 10.7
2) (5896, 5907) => 1.52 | 9.21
